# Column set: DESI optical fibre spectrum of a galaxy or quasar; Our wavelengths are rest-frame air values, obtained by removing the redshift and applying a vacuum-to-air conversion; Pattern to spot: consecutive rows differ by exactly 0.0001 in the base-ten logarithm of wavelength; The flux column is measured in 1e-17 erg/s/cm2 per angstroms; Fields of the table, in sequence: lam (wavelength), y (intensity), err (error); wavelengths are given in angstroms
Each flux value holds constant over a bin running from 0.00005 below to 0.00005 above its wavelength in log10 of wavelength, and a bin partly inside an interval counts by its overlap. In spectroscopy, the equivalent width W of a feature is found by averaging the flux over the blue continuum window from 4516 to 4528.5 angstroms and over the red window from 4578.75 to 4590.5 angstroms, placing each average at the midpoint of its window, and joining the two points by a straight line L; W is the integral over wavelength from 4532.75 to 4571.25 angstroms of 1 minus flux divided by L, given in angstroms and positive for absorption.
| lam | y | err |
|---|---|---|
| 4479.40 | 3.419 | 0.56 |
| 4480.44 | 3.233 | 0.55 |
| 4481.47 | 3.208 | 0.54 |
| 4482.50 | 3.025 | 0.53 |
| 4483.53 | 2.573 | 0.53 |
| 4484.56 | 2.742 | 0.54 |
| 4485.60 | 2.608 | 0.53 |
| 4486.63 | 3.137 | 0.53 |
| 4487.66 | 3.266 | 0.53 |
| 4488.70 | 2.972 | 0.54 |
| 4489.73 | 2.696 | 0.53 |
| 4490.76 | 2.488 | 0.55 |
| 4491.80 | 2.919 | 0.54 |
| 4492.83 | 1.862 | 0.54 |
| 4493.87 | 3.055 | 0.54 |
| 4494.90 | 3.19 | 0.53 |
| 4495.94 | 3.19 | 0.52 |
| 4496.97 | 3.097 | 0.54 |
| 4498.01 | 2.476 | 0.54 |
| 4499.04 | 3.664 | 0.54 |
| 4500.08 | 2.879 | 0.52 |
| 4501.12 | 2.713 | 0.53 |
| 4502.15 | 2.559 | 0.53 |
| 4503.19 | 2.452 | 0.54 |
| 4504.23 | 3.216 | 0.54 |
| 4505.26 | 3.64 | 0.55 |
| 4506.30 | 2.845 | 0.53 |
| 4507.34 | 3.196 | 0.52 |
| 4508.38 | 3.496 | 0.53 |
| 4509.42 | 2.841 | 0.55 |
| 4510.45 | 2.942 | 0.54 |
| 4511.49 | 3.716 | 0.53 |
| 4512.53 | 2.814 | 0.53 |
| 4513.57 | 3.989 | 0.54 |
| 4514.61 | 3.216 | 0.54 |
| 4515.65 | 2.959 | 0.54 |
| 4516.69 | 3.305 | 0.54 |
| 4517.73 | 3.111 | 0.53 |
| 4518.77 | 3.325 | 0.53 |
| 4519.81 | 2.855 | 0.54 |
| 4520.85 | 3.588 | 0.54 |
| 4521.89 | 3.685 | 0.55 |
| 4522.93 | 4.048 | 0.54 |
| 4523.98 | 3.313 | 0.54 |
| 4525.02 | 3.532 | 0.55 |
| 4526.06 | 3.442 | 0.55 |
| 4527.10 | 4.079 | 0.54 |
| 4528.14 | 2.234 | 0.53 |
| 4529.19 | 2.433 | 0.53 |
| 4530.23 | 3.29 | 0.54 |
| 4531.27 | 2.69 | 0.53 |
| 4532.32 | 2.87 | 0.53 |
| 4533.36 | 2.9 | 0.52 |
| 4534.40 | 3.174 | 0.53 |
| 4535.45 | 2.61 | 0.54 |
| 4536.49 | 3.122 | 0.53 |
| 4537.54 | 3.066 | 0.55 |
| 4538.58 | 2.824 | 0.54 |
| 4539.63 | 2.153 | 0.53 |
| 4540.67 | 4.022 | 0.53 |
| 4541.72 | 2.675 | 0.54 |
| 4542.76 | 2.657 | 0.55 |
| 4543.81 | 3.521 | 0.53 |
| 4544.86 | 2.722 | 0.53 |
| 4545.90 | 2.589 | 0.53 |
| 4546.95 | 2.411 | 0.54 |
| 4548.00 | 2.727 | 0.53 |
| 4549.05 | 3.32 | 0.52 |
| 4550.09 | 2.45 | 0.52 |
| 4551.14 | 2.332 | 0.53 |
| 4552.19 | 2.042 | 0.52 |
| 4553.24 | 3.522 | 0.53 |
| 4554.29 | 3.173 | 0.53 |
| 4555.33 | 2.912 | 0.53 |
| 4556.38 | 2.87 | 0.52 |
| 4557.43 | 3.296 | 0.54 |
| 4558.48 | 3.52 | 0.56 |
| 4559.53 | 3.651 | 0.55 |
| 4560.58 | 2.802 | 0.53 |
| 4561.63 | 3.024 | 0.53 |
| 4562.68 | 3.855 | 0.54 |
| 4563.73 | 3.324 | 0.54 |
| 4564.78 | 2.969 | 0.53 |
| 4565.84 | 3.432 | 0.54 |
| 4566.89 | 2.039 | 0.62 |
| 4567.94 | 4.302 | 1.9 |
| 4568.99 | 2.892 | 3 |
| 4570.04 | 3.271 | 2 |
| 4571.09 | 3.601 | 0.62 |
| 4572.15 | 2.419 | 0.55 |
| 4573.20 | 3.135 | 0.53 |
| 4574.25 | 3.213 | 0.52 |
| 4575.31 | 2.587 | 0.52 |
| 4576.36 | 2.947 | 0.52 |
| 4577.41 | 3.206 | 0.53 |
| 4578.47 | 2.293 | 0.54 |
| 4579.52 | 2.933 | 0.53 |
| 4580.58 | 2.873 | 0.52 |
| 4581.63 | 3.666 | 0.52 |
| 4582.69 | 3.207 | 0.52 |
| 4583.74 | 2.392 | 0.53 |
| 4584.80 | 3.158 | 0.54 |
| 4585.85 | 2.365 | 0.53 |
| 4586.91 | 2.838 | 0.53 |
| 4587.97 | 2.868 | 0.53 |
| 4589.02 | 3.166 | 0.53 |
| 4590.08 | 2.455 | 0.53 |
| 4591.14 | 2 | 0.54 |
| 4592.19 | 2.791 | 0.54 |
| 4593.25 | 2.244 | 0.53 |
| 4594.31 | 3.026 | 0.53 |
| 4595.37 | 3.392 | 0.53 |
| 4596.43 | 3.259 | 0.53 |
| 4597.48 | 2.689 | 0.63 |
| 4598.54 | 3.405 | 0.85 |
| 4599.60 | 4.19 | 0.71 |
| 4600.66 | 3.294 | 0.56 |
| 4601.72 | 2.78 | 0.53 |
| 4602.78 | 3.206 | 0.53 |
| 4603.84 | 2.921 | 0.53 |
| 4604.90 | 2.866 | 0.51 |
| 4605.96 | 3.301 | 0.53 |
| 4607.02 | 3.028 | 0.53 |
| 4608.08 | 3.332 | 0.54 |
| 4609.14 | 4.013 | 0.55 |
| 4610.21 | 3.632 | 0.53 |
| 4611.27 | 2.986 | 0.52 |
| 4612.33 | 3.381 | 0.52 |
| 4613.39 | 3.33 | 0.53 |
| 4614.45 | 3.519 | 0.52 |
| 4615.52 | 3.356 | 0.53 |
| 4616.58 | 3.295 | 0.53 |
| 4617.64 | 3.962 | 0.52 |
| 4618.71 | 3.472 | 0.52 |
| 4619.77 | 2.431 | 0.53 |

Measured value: 1.6 angstroms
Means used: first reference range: 3.39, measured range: 3.02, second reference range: 2.89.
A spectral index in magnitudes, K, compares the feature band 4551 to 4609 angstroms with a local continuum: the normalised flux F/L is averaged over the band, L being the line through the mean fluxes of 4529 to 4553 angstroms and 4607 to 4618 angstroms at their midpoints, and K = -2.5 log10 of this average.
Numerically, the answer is 0.04 mag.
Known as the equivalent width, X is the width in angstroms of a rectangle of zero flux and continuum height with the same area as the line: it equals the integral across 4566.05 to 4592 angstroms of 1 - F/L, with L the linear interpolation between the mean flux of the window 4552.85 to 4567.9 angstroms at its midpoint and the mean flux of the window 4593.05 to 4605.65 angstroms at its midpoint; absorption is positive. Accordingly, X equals 2.1 angstroms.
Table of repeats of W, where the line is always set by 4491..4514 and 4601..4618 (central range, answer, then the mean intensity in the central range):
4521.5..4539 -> -0.2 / 3.13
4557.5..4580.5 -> 0.6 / 3.11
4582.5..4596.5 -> 2.1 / 2.77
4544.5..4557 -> 1.5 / 2.76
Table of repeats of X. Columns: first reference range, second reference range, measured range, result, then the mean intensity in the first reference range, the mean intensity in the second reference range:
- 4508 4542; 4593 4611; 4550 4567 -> 0.73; 3.16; 3.22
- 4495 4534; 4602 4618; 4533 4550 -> 1.63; 3.15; 3.33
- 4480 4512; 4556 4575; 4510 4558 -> 0.50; 2.96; 3.2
